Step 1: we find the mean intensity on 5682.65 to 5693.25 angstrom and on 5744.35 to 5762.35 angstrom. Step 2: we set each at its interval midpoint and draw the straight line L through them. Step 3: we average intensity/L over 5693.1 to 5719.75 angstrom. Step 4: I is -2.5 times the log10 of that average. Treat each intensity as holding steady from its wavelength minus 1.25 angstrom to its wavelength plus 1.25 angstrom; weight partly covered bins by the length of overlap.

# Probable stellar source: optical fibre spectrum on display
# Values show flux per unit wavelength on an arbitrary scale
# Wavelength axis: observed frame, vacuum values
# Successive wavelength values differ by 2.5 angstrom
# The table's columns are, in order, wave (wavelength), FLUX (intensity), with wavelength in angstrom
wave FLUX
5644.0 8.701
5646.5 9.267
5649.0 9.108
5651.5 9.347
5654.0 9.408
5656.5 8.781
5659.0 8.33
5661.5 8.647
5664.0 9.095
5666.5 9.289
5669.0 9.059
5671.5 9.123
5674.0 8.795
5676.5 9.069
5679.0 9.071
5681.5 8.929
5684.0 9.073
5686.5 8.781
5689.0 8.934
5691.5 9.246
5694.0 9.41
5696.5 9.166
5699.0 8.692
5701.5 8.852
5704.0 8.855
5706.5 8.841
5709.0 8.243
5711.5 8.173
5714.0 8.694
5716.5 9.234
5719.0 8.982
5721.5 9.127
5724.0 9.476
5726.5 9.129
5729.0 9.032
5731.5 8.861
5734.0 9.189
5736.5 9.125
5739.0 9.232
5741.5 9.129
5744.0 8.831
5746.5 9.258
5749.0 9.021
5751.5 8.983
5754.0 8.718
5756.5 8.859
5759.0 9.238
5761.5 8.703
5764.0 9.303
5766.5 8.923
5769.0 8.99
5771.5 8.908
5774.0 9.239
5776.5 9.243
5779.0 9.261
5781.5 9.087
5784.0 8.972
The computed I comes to 0.02 mag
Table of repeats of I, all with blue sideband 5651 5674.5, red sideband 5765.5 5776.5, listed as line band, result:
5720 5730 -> -0.02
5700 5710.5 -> 0.04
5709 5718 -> 0.05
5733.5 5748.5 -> -0.01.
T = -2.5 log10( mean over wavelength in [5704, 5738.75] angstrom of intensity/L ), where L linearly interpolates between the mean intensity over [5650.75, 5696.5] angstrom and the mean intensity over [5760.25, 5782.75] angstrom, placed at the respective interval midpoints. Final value 0.01 mag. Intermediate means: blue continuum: 9.02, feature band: 8.94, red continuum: 9.07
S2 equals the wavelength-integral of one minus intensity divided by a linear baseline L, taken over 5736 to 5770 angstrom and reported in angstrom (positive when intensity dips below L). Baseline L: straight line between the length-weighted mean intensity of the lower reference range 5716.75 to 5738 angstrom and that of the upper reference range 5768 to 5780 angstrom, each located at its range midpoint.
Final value 0.4 angstrom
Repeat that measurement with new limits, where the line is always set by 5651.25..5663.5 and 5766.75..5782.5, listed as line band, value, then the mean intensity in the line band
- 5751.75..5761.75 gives 0.2 angstrom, 8.91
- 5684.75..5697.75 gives -0.2 angstrom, 9.11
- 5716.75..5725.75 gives -0.2 angstrom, 9.2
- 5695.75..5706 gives 0.1 angstrom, 8.87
